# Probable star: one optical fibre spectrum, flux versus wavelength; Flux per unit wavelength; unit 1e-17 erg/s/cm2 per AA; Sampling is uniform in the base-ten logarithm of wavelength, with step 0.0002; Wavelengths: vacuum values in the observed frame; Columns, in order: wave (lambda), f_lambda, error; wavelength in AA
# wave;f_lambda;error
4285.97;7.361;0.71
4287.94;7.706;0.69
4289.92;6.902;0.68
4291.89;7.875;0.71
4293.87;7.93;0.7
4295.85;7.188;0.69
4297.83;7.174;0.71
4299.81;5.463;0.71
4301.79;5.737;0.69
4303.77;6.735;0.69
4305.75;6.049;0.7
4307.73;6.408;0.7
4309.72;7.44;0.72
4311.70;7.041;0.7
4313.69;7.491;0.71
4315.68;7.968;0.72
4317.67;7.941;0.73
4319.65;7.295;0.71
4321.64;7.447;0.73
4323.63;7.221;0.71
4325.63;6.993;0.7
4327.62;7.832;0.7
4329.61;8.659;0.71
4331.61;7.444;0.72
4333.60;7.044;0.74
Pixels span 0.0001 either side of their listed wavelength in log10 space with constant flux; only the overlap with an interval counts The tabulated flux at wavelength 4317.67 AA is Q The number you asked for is 7.941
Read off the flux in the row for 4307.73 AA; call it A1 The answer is 6.408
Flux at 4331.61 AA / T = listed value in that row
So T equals 7.444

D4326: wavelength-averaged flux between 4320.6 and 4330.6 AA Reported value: 7.63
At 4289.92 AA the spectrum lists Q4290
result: 6.902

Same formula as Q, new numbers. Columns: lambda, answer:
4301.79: 5.737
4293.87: 7.93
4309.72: 7.44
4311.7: 7.041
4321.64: 7.447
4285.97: 7.361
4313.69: 7.491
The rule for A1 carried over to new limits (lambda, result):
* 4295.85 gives 7.188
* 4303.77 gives 6.735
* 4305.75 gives 6.049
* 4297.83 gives 7.174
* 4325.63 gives 6.993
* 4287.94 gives 7.706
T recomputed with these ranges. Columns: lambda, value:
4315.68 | 7.968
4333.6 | 7.044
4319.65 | 7.295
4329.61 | 8.659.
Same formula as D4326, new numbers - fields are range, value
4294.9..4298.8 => 7.18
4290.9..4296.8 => 7.67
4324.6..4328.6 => 7.4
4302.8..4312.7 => 6.74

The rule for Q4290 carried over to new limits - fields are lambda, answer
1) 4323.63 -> 7.221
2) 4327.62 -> 7.832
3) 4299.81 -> 5.463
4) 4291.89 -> 7.875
